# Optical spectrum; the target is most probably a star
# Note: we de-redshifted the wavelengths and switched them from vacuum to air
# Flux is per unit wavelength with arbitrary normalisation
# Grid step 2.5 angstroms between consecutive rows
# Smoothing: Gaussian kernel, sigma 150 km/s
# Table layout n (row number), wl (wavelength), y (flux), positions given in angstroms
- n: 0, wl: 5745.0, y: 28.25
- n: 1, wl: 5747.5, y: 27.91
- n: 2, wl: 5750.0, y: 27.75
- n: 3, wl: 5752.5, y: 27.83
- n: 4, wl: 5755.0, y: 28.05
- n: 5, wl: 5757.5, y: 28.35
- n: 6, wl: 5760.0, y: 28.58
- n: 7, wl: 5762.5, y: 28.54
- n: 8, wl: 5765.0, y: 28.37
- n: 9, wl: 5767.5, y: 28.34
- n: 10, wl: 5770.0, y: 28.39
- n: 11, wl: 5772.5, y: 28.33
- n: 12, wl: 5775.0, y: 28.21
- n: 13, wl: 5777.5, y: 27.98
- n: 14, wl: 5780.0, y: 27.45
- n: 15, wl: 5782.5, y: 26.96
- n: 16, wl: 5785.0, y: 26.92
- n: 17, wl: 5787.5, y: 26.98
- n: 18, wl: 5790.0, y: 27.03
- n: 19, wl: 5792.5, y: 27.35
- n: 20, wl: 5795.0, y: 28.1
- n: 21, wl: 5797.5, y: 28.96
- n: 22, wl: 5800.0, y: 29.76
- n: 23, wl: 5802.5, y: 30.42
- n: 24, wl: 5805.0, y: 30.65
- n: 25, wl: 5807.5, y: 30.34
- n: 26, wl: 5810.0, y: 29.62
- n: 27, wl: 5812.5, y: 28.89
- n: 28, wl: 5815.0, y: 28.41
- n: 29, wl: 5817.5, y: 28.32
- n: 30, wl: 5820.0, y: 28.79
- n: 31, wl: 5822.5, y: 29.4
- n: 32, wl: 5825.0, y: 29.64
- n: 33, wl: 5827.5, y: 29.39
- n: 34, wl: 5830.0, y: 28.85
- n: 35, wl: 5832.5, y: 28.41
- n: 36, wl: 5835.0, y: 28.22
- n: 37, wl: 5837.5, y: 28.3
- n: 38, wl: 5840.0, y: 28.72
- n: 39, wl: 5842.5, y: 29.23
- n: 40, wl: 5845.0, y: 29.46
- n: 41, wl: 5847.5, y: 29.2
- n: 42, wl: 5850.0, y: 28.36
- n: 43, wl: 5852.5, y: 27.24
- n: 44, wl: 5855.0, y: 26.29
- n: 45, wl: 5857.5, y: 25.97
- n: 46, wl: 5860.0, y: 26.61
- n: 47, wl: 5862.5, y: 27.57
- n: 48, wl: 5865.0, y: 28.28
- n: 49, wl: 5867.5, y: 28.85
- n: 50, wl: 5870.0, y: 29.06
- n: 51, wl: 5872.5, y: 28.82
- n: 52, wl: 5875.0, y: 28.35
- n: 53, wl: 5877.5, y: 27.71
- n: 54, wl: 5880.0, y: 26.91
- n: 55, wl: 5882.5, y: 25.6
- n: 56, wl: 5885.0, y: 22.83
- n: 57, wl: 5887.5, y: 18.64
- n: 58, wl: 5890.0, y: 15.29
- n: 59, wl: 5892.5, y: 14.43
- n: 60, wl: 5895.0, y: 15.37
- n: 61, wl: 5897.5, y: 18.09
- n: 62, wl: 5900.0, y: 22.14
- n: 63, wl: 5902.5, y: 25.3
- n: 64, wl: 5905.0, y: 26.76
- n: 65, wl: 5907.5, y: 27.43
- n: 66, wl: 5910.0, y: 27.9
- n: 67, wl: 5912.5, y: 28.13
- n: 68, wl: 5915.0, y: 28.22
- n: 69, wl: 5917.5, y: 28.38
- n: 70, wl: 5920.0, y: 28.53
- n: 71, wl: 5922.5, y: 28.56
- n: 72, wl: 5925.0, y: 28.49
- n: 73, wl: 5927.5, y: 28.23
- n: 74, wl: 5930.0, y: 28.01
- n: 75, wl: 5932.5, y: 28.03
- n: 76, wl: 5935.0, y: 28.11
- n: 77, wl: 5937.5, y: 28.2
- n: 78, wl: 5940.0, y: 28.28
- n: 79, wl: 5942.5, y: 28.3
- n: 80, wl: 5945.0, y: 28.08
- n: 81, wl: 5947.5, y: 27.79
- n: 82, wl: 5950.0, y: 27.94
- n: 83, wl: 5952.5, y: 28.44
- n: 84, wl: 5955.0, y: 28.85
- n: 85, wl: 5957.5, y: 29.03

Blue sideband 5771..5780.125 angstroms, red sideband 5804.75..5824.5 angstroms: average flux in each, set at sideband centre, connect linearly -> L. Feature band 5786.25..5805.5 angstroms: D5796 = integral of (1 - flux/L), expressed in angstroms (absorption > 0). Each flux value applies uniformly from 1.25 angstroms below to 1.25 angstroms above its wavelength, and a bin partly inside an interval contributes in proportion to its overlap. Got 0.1 angstroms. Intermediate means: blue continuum 28.1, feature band 28.6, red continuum 29.2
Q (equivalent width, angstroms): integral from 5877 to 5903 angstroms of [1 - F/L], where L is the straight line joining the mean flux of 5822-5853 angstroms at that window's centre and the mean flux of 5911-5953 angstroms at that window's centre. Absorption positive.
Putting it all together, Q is 7.0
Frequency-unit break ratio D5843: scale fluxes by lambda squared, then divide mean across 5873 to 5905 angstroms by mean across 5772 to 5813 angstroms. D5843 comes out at 0.8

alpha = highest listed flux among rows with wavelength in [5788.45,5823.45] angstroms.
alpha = 30.65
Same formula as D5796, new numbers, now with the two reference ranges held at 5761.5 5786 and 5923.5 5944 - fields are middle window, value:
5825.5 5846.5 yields -0.6 angstroms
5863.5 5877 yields -0.2 angstroms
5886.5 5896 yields 4.1 angstroms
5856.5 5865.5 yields 0.3 angstroms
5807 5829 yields -0.9 angstroms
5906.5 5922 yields 0.0 angstroms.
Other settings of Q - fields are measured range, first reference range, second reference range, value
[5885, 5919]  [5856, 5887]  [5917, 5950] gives 5.9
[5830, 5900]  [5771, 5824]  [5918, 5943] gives 6.9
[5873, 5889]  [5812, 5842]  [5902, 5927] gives 1.8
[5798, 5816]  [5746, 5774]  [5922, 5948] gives -1.0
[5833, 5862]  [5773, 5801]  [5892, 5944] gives -1.0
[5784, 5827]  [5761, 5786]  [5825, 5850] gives -0.6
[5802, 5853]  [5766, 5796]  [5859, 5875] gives -2.0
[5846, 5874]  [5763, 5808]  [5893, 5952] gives -0.5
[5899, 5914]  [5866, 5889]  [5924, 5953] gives 0.4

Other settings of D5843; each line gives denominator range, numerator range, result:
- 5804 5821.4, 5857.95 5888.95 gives 0.92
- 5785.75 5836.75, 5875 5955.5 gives 0.92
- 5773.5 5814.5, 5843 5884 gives 1.00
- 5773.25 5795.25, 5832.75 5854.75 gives 1.06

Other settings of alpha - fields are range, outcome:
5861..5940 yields 29.06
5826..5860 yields 29.46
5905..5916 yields 28.22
